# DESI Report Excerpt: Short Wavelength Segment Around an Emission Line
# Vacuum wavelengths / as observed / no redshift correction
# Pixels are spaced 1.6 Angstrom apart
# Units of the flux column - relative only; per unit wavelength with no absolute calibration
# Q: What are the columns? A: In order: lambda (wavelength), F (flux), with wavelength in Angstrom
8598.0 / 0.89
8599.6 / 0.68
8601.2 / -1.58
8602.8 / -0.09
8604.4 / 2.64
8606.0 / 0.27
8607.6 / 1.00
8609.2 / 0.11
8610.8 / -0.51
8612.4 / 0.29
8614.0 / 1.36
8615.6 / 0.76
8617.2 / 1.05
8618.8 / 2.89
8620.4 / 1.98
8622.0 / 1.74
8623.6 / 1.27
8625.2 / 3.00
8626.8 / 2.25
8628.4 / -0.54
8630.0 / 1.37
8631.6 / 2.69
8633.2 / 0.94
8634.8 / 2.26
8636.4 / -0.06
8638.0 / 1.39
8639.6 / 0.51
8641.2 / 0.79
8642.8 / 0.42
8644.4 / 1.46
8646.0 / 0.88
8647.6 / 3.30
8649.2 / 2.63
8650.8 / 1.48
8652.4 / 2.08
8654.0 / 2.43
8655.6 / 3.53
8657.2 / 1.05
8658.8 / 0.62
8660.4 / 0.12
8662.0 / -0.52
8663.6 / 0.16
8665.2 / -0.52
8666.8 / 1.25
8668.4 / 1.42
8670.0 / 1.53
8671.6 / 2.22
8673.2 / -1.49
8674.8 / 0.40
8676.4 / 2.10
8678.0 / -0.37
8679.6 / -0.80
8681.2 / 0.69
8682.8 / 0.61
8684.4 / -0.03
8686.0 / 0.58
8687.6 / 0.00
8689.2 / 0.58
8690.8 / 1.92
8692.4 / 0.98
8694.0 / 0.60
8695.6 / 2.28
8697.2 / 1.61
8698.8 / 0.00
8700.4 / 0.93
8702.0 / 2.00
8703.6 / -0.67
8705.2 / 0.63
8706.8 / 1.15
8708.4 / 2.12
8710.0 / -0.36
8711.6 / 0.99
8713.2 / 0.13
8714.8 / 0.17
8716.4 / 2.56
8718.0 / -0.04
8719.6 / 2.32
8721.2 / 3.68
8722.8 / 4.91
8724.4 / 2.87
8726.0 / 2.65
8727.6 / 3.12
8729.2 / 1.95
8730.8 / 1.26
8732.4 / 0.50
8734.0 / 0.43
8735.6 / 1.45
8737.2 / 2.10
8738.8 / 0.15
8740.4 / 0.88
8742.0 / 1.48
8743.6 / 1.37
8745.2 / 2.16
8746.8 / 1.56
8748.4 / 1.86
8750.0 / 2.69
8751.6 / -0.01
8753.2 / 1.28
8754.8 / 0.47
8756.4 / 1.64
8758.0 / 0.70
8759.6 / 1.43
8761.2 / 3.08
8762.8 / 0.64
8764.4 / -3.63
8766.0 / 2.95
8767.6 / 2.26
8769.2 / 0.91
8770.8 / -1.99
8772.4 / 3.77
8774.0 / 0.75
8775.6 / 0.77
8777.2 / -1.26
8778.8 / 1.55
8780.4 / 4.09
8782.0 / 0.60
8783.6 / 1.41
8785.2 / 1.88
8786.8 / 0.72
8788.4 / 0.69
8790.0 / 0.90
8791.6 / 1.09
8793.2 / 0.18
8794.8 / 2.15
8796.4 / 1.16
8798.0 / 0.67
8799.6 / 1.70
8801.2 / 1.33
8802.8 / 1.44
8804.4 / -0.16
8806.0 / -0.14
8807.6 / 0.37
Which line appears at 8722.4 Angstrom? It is Hgamma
